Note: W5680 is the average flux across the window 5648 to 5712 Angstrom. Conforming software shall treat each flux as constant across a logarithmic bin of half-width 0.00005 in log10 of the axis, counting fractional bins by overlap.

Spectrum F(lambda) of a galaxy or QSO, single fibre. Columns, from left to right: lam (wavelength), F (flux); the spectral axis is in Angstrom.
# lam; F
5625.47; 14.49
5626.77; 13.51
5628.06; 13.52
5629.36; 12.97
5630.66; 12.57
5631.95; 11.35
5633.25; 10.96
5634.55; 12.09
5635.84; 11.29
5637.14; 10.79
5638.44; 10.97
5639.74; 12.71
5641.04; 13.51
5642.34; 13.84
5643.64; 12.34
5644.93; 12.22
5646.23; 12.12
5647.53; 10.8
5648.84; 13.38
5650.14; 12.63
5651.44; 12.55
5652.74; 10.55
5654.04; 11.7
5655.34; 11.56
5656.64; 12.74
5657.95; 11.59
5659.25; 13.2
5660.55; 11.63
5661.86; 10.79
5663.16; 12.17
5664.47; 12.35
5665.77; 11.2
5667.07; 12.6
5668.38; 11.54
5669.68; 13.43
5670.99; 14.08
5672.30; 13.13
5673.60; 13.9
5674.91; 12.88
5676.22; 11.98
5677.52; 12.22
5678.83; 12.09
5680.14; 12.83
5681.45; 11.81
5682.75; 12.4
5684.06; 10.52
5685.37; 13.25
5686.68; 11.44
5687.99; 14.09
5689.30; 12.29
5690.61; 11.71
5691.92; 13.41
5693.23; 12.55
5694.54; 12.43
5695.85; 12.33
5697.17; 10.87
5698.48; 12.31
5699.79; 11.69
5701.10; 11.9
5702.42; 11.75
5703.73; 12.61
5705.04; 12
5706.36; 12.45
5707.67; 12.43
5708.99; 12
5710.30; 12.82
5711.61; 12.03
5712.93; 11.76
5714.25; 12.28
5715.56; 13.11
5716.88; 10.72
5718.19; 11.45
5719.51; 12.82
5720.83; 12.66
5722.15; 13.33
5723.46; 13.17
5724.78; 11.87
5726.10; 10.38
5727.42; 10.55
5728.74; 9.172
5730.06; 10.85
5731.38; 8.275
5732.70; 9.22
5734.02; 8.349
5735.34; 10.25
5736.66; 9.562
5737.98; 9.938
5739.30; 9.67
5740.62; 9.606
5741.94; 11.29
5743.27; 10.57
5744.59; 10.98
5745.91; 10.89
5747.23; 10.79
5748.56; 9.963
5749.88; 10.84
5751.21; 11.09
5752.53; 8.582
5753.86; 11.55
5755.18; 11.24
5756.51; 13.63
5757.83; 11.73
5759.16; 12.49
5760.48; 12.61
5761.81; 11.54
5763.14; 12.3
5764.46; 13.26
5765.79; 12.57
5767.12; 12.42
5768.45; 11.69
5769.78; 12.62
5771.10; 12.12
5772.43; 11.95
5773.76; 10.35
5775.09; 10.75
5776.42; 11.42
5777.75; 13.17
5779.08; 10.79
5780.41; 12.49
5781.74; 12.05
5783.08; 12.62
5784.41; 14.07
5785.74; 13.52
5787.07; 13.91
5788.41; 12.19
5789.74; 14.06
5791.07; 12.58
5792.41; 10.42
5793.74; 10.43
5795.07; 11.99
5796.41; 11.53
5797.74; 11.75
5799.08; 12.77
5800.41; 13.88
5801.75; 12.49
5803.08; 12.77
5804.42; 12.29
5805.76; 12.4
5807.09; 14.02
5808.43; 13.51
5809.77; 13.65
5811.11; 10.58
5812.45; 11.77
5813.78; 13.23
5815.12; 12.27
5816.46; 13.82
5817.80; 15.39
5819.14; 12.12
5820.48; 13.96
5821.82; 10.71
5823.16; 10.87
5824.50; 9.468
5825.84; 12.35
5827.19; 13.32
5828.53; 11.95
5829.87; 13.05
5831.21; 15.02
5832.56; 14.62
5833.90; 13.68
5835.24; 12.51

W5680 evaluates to 12.3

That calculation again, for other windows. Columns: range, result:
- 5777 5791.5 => 12.9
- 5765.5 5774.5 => 11.9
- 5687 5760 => 11.4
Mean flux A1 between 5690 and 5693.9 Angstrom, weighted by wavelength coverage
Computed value 12.6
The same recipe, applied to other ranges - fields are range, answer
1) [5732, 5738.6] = 9.46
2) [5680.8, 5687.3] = 11.9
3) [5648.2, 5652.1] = 12.9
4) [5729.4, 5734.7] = 9.18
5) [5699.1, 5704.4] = 12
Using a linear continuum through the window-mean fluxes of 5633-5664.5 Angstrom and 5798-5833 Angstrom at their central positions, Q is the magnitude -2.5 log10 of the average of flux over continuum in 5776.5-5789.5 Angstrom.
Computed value -0.01 mag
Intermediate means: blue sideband 12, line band 12.7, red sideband 12.8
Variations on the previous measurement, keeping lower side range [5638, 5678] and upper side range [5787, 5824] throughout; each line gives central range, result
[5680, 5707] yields 0.02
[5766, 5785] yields 0.04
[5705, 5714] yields 0.02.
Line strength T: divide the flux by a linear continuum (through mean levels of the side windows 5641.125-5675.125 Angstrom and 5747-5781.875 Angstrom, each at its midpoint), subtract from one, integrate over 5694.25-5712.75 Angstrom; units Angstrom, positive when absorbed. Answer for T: 0.0 Angstrom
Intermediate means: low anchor 12.4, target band 12.1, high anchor 11.7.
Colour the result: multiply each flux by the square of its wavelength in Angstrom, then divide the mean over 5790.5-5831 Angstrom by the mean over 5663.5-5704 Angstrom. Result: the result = 1.0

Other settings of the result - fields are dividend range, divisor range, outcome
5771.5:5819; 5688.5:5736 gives 1.10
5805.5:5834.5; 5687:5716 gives 1.09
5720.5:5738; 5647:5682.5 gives 0.88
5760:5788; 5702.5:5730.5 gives 1.05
